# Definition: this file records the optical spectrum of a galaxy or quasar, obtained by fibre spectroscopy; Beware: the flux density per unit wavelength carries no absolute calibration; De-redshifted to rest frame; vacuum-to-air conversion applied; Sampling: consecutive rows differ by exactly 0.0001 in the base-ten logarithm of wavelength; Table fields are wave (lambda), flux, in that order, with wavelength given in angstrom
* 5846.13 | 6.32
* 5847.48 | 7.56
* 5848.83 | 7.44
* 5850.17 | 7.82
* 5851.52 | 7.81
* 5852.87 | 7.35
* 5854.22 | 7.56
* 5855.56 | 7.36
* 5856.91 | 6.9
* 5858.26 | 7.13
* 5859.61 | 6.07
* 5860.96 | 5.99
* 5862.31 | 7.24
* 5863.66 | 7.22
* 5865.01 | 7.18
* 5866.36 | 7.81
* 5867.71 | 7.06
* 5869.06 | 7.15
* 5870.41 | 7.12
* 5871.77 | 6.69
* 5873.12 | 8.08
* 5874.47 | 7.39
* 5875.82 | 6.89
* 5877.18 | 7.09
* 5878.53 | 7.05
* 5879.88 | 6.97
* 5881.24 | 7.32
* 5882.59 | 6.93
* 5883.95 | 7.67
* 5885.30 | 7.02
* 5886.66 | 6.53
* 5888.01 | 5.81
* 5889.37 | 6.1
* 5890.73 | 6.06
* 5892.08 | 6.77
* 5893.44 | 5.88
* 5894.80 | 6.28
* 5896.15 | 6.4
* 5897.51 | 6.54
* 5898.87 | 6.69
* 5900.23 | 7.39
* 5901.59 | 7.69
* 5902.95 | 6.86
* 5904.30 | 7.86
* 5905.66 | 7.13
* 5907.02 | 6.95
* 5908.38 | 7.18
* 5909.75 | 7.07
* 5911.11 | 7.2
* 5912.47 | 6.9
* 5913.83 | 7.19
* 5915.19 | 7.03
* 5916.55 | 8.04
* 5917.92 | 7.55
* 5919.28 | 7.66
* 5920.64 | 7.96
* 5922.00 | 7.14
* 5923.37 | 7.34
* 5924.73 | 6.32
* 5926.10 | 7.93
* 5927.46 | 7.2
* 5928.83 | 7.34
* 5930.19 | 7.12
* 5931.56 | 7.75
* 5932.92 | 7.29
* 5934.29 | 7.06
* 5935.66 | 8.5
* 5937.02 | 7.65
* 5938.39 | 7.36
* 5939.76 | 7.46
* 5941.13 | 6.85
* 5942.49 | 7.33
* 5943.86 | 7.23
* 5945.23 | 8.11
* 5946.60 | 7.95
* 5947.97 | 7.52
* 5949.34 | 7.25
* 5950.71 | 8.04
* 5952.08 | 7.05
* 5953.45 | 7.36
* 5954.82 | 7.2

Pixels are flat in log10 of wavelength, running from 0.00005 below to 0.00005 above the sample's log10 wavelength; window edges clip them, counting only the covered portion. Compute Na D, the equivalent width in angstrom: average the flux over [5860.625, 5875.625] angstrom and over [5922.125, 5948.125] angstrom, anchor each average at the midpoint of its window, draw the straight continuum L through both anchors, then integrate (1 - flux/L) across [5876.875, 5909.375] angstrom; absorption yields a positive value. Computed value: 1.97 angstrom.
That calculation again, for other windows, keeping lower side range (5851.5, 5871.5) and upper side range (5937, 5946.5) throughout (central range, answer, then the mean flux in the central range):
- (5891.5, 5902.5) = 0.8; 6.7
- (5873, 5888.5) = 0.3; 7.04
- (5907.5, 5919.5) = 0.0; 7.29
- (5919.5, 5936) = 0.0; 7.4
